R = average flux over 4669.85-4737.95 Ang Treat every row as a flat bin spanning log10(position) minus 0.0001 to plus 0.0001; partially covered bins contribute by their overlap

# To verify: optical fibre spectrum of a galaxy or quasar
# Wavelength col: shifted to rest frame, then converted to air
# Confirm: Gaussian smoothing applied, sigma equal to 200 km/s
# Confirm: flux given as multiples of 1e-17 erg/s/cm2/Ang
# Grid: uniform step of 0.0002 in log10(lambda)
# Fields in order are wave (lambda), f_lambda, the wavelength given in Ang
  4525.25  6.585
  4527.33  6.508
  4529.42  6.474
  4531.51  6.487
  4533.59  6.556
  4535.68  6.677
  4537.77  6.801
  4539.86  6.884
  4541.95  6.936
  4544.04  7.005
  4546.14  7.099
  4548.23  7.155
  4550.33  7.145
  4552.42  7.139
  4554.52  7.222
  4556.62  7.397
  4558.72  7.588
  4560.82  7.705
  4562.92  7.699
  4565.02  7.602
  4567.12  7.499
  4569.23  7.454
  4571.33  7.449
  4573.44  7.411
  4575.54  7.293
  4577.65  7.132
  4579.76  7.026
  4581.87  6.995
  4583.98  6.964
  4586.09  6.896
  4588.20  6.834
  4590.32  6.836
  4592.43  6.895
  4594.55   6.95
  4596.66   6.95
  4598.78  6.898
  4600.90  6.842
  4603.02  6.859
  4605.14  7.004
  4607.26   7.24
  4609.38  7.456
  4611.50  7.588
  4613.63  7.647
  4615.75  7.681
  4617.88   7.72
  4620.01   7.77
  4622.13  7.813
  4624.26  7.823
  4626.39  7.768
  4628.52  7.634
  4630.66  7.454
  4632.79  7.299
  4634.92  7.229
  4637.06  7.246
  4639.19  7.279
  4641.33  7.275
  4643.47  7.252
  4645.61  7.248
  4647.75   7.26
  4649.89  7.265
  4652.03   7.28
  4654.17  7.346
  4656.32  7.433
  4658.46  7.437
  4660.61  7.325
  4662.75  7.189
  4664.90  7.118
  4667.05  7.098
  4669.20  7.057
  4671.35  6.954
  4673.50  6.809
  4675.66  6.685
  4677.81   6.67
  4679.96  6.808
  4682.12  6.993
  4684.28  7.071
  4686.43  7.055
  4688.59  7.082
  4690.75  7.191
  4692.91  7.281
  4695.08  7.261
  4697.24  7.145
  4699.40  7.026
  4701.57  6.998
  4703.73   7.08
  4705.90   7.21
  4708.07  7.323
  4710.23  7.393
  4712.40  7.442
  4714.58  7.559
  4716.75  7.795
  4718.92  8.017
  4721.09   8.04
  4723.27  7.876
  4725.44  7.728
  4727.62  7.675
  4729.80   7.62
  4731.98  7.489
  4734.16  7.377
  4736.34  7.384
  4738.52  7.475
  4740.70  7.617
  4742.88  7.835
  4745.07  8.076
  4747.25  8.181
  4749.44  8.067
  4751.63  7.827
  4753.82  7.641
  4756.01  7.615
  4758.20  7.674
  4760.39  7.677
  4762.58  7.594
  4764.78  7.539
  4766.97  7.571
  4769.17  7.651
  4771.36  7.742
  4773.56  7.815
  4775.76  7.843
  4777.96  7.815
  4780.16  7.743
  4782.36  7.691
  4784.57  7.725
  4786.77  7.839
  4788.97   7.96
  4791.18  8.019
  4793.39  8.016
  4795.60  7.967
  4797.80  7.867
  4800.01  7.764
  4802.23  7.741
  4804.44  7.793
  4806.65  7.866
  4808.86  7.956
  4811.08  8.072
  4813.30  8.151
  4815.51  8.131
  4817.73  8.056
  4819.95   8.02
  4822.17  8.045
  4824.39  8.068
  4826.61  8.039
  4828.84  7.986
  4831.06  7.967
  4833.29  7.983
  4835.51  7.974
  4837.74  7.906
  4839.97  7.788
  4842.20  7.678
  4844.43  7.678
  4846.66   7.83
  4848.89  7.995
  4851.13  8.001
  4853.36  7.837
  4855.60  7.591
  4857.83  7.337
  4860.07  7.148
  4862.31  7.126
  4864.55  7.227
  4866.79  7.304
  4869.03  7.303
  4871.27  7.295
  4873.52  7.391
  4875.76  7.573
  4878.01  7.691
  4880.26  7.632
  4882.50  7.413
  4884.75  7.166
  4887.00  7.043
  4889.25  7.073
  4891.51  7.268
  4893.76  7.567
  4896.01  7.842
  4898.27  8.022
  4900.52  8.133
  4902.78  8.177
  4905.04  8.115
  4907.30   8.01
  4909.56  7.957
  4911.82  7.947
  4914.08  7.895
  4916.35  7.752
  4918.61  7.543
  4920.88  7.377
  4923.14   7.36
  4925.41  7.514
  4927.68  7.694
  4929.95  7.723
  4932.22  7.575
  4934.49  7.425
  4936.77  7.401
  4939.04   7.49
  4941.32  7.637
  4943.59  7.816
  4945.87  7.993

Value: 7.29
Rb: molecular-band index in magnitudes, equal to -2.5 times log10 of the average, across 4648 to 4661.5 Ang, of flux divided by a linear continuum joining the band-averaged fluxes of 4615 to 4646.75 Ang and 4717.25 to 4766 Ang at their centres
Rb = 0.03 mag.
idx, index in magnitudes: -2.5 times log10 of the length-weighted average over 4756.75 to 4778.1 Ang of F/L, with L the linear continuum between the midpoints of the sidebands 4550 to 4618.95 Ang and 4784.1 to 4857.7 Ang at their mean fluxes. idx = 0.011 mag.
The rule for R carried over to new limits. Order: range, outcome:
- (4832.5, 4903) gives 7.58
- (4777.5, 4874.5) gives 7.79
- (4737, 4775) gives 7.74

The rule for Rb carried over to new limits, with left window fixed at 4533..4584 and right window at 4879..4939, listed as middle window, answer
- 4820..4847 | -0.05 mag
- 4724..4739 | -0.02 mag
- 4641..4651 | 0.01 mag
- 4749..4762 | -0.04 mag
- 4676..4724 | 0.02 mag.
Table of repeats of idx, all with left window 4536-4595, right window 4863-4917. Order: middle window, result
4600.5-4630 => -0.04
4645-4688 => 0.03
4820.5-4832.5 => -0.07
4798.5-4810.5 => -0.05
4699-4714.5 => 0.02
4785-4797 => -0.07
